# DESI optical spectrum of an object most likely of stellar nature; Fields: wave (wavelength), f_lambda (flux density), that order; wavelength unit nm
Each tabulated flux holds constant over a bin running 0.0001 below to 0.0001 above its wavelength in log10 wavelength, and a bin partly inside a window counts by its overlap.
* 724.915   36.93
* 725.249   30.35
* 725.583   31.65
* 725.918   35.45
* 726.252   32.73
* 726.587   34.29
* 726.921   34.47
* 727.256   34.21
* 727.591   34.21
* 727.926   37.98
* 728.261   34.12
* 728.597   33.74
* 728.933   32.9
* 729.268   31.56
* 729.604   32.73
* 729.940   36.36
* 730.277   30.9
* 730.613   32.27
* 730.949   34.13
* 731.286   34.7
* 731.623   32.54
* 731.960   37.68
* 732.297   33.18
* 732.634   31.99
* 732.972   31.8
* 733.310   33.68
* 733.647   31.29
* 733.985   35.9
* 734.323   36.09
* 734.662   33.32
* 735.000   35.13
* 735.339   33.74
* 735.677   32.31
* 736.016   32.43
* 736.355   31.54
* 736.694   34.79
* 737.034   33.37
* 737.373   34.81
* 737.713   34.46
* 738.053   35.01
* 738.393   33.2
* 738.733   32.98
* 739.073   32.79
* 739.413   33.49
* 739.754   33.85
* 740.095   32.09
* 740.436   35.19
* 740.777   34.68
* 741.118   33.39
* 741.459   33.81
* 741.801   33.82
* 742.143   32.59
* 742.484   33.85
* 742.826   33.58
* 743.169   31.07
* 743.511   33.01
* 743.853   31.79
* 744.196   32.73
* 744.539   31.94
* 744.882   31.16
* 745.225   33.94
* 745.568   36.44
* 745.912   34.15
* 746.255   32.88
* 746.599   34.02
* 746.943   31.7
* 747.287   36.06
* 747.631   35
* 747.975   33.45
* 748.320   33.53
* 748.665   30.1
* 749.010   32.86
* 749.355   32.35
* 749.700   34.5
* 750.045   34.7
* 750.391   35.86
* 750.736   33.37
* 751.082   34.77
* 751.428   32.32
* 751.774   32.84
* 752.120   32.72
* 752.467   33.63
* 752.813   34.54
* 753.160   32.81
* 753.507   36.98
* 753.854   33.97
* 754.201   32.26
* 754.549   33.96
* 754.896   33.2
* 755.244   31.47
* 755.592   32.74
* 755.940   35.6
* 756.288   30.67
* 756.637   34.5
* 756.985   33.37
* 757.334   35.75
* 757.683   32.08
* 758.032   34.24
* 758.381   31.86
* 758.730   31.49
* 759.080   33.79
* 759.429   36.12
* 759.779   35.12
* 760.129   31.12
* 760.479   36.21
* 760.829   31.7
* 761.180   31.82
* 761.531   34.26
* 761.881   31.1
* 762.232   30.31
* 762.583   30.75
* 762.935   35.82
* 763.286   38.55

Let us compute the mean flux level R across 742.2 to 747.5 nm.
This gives 33.2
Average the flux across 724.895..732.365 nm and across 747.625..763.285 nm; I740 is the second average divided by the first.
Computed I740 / 0.99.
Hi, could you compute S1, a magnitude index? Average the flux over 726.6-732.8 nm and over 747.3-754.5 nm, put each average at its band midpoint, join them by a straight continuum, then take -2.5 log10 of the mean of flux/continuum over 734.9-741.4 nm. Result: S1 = 0.01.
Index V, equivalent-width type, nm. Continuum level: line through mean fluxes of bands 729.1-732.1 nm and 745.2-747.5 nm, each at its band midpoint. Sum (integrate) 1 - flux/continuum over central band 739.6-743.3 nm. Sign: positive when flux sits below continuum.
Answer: 0.06 nm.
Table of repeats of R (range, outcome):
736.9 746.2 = 33.4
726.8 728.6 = 34.9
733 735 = 34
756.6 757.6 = 34.3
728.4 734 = 33.3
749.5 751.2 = 34.6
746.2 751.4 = 33.7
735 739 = 33.6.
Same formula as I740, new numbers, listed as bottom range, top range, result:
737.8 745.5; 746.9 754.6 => 1.01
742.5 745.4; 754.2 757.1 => 1.02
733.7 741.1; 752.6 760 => 0.99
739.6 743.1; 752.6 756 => 1.00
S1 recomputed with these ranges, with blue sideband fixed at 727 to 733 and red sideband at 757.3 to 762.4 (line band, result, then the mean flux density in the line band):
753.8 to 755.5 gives 0.01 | 32.9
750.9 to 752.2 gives 0.00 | 33.2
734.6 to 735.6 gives -0.01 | 34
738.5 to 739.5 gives 0.02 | 33.1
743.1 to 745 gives 0.05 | 32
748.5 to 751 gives 0.00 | 33.5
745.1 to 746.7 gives -0.03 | 34.3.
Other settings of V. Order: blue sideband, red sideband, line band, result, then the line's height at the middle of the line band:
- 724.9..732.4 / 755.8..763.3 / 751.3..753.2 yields 0.02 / 33.5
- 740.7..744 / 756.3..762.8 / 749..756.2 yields -0.13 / 33.1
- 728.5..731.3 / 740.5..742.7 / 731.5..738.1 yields -0.06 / 33.4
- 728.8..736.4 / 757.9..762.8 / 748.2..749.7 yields 0.03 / 33.1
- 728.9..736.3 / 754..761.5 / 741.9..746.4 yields 0.05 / 33.4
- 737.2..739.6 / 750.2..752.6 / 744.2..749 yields 0.05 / 33.7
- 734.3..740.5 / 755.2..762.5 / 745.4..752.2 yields -0.07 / 33.4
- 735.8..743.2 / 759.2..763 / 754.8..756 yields 0.01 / 33.2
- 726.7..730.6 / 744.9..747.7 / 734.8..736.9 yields 0.04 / 34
